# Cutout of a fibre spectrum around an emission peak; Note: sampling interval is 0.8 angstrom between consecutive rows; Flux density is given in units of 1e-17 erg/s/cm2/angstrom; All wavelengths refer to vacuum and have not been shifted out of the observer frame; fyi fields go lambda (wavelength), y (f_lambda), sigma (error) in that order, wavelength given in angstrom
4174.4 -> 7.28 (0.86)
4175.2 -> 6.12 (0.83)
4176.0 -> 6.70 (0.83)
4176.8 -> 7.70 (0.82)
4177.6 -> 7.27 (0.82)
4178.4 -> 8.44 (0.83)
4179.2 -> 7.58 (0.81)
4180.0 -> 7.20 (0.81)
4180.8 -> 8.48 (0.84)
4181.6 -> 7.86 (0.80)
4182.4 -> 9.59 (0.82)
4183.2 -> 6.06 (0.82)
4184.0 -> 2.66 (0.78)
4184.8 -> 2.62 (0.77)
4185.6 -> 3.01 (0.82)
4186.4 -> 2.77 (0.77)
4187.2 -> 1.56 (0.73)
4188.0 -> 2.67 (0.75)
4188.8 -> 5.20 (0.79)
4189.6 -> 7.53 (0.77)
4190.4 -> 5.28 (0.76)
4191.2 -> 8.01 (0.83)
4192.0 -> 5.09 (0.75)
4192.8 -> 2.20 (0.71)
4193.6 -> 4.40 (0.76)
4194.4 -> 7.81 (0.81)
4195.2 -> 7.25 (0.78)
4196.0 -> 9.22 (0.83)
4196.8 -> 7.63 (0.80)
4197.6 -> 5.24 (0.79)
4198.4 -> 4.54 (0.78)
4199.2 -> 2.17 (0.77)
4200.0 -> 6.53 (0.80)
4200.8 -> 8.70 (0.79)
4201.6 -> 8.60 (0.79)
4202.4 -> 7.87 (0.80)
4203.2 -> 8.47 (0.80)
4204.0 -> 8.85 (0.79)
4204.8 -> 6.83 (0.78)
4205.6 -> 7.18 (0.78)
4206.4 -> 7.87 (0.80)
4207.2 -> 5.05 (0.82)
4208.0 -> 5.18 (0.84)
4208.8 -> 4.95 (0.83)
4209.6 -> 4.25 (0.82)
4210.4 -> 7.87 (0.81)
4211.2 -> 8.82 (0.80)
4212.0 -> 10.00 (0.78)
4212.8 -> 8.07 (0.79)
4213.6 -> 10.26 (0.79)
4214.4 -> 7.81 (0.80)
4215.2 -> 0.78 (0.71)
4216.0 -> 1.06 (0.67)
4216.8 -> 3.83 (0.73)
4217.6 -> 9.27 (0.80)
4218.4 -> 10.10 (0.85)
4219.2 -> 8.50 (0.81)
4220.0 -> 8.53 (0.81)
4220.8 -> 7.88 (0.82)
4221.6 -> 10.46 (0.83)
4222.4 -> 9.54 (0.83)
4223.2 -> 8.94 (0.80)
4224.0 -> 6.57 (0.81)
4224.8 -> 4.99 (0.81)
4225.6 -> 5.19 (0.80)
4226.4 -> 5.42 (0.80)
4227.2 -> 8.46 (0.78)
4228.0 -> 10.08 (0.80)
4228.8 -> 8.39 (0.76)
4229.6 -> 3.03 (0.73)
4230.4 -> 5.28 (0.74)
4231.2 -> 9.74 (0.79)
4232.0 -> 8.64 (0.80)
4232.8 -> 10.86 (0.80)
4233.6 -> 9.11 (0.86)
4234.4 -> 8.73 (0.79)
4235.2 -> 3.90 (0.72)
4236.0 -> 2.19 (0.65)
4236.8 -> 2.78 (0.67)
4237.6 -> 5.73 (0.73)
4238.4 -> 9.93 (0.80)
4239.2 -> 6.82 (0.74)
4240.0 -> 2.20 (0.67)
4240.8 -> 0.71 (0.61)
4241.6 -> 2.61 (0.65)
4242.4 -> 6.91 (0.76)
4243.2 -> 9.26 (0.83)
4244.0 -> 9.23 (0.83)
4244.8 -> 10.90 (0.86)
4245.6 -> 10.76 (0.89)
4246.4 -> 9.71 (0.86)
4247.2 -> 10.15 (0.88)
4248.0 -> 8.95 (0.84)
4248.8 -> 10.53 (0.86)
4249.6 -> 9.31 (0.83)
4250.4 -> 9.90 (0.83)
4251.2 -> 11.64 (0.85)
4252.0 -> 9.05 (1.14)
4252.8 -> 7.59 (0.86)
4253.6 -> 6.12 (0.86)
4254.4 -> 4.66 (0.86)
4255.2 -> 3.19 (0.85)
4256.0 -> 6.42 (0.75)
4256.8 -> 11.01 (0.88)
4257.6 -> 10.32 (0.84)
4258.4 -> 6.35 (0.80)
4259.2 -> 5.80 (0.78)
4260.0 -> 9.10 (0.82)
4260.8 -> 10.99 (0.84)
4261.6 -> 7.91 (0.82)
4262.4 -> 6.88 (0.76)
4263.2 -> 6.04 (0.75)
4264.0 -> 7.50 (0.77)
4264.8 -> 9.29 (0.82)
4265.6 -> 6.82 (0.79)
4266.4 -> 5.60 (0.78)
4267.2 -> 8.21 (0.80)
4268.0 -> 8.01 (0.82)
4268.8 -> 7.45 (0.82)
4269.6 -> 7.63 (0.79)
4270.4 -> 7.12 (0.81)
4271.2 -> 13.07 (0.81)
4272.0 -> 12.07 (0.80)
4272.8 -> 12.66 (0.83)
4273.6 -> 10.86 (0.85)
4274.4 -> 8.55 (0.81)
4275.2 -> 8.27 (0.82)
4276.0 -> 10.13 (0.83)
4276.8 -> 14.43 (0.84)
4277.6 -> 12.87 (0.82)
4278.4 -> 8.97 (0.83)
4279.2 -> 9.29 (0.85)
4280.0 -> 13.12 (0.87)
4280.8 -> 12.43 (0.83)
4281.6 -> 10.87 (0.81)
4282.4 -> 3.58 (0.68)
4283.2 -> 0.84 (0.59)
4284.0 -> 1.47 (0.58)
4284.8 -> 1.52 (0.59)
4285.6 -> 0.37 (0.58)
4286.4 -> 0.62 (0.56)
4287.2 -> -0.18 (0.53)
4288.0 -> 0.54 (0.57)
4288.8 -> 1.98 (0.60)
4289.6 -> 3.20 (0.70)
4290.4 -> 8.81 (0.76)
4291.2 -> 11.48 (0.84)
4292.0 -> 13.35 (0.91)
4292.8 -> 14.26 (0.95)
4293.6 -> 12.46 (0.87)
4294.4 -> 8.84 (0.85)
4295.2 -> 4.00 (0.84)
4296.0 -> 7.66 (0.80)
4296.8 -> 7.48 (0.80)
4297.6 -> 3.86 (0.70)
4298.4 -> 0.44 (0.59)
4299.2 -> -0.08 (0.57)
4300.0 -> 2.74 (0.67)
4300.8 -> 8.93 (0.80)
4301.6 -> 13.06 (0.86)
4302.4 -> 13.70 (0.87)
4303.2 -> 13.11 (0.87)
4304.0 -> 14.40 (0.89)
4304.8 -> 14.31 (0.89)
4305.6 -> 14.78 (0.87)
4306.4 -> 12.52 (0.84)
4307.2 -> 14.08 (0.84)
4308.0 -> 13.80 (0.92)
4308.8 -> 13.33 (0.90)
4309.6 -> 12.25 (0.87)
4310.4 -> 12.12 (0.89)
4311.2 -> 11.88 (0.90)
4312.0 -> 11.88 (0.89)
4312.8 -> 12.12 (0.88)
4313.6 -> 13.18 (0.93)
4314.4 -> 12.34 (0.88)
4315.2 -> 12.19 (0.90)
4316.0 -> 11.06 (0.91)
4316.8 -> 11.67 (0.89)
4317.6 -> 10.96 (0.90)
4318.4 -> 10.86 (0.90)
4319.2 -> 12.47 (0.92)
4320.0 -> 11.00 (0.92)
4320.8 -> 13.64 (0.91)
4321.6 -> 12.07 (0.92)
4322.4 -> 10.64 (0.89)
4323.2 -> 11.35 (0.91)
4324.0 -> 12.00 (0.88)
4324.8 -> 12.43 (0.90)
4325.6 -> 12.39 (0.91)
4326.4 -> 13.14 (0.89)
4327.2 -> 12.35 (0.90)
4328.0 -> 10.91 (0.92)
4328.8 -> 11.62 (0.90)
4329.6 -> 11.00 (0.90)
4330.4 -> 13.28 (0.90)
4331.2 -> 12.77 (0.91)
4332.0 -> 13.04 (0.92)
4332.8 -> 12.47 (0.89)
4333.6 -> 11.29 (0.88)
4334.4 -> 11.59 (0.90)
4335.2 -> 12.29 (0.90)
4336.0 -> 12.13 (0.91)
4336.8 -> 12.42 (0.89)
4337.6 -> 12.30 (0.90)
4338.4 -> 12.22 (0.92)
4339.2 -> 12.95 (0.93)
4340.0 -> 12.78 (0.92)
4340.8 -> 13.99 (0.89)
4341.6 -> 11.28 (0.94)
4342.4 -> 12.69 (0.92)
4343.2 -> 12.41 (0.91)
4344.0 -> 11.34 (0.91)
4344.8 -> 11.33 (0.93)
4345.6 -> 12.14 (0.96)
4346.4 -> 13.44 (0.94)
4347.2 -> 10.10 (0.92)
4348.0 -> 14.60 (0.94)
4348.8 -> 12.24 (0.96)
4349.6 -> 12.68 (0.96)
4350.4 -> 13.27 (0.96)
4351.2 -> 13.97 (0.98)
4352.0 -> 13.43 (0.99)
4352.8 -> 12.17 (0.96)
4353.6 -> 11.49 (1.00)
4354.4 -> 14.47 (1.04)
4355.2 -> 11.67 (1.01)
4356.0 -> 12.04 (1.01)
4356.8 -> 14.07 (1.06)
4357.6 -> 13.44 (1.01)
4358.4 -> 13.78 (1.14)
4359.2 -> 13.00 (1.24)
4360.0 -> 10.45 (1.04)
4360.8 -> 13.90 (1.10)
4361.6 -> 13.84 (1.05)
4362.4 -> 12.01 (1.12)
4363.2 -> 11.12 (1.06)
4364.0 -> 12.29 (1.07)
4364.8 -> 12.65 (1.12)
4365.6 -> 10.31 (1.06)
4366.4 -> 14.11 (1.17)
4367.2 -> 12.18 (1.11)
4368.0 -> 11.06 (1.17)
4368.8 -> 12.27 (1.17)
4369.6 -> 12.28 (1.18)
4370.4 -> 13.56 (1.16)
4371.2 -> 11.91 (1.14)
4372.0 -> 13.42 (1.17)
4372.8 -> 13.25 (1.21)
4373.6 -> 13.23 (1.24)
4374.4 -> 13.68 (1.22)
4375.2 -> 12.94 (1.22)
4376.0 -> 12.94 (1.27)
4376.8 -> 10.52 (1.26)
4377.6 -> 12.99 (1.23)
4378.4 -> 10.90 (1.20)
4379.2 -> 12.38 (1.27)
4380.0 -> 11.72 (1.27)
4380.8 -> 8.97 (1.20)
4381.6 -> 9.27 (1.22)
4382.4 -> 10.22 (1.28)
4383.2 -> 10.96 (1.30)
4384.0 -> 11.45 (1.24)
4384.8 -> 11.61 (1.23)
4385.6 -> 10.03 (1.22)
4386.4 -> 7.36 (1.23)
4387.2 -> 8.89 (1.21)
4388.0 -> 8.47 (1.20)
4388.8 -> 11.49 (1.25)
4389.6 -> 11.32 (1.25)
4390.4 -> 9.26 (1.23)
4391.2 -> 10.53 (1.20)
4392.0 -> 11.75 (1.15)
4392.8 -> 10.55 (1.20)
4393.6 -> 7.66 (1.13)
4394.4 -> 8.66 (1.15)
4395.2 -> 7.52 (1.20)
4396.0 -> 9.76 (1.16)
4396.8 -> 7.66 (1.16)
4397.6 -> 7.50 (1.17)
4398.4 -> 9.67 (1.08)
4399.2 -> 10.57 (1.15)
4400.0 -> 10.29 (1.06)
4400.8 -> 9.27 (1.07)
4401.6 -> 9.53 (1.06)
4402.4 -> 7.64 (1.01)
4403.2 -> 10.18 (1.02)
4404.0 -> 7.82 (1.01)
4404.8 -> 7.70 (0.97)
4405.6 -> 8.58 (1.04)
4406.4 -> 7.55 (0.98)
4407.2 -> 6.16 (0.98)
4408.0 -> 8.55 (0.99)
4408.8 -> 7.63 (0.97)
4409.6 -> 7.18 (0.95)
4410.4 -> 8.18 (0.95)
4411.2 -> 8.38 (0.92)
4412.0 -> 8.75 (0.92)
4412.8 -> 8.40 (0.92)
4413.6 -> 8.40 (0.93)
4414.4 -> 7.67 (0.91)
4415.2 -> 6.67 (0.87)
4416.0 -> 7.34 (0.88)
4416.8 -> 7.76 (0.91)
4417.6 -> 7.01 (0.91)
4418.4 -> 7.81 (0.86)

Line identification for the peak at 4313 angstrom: Lyman alpha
